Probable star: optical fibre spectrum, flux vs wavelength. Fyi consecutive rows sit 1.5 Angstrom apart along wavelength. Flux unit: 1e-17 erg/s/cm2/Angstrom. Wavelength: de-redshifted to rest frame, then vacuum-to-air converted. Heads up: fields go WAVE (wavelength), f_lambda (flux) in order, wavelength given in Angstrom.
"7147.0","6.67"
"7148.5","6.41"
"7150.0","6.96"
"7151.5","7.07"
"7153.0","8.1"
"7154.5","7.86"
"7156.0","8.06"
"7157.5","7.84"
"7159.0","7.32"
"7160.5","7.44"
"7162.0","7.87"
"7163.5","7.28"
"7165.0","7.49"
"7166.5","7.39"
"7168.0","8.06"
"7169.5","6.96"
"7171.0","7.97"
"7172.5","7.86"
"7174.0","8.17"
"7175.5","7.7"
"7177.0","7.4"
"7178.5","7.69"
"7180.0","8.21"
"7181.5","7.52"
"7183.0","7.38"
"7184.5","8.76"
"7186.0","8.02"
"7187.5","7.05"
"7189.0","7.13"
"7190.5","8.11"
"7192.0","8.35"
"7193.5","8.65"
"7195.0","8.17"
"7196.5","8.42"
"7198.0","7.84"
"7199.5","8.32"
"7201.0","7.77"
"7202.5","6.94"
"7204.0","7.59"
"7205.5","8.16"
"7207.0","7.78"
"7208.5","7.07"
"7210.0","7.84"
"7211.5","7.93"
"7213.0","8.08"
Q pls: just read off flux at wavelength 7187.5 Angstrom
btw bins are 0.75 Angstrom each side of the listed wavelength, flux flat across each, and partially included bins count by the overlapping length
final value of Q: 7.05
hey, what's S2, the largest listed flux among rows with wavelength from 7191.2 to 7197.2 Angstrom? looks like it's 8.65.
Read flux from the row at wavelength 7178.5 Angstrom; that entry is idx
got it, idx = 7.69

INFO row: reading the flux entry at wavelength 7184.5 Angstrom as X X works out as 8.76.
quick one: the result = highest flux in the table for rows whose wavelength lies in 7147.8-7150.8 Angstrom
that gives 6.96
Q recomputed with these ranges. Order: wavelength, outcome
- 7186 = 8.02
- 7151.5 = 7.07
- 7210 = 7.84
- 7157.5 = 7.84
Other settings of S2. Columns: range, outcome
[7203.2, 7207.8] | 8.16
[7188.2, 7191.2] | 8.11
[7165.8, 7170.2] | 8.06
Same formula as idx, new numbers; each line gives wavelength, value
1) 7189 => 7.13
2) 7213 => 8.08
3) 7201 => 7.77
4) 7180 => 8.21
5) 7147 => 6.67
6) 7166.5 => 7.39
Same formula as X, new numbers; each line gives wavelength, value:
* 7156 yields 8.06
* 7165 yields 7.49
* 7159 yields 7.32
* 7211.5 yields 7.93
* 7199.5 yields 8.32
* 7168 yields 8.06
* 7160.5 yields 7.44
